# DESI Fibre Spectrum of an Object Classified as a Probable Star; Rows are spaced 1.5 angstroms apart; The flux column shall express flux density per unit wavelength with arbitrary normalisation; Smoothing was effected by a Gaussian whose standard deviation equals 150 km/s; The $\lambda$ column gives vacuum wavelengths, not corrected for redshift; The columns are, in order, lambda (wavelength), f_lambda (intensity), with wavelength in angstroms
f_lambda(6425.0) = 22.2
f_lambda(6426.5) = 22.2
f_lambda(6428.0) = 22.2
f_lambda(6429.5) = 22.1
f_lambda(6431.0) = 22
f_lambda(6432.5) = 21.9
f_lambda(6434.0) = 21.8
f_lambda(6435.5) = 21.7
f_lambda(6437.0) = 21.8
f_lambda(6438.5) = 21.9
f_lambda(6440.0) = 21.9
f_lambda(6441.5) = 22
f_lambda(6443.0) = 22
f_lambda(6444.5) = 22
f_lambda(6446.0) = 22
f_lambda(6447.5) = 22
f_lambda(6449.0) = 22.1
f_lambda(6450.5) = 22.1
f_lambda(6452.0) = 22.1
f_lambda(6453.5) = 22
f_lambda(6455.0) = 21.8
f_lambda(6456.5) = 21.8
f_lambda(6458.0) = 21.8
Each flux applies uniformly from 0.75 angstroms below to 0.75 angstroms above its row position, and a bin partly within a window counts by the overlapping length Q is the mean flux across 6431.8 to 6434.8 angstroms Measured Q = 21.8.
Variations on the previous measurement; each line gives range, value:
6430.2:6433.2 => 22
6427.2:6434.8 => 22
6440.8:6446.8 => 22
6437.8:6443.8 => 22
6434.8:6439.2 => 21.8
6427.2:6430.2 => 22.2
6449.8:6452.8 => 22.1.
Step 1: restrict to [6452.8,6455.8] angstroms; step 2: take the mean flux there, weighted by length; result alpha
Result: 21.9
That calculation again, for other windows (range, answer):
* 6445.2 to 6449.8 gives 22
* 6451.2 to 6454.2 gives 22.1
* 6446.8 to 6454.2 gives 22.1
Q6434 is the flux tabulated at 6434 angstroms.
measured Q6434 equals 21.8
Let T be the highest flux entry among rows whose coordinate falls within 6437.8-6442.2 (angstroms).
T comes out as 22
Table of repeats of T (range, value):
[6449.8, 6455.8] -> 22.1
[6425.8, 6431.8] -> 22.2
